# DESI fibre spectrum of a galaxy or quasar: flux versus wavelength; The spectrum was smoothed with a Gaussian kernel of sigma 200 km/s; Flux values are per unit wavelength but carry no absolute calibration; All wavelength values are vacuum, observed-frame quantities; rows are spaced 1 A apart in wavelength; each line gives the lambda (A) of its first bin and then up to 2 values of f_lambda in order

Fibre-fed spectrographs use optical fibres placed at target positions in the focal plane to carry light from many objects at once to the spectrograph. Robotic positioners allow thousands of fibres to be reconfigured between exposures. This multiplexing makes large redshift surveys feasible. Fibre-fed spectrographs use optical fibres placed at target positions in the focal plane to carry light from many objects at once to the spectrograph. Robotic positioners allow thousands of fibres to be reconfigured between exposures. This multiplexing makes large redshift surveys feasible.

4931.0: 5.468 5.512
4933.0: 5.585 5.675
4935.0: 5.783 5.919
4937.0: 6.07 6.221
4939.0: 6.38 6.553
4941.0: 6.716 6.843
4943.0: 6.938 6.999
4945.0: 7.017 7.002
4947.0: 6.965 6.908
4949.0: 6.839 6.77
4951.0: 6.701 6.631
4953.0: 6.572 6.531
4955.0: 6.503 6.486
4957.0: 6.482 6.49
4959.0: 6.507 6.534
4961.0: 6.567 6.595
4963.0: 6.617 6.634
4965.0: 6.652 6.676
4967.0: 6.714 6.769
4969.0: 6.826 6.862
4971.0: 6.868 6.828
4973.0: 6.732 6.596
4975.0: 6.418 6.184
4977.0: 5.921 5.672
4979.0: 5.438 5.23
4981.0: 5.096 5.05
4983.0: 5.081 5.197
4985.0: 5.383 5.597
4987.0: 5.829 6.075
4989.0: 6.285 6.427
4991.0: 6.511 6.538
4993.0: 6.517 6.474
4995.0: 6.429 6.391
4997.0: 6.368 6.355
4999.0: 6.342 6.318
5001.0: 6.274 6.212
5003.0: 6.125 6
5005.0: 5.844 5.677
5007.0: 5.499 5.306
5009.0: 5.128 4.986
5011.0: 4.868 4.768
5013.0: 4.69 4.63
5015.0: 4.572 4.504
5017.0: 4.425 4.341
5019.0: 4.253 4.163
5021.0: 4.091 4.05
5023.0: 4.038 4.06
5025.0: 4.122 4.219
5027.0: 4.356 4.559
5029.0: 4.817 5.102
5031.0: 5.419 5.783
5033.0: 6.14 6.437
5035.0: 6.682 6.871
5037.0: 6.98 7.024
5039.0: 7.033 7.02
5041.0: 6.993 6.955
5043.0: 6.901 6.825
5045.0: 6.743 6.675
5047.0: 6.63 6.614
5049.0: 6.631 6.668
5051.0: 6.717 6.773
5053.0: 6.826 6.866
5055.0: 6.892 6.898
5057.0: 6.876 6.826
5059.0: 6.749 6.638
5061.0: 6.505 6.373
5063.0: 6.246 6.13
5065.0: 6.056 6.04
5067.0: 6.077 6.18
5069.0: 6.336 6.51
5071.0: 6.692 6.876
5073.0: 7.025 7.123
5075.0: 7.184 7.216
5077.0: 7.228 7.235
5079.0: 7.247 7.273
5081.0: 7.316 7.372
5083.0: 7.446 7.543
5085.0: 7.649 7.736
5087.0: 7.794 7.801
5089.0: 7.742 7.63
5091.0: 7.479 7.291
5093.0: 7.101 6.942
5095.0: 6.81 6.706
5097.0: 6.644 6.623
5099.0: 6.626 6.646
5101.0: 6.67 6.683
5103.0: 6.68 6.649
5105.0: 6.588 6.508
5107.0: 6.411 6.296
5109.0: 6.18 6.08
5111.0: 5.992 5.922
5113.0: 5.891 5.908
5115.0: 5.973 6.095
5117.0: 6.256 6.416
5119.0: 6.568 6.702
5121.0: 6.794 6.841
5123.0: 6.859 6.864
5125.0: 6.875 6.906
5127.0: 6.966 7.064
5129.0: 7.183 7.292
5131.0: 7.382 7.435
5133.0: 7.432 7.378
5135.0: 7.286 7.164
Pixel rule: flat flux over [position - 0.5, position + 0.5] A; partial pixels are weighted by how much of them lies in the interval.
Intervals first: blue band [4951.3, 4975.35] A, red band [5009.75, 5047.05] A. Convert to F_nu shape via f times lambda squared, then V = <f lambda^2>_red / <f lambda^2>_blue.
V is 0.84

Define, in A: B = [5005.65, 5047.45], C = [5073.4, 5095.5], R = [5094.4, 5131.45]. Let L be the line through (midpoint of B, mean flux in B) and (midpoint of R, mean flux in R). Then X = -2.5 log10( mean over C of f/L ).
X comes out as -0.19 mag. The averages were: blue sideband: 5.43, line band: 7.37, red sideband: 6.58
